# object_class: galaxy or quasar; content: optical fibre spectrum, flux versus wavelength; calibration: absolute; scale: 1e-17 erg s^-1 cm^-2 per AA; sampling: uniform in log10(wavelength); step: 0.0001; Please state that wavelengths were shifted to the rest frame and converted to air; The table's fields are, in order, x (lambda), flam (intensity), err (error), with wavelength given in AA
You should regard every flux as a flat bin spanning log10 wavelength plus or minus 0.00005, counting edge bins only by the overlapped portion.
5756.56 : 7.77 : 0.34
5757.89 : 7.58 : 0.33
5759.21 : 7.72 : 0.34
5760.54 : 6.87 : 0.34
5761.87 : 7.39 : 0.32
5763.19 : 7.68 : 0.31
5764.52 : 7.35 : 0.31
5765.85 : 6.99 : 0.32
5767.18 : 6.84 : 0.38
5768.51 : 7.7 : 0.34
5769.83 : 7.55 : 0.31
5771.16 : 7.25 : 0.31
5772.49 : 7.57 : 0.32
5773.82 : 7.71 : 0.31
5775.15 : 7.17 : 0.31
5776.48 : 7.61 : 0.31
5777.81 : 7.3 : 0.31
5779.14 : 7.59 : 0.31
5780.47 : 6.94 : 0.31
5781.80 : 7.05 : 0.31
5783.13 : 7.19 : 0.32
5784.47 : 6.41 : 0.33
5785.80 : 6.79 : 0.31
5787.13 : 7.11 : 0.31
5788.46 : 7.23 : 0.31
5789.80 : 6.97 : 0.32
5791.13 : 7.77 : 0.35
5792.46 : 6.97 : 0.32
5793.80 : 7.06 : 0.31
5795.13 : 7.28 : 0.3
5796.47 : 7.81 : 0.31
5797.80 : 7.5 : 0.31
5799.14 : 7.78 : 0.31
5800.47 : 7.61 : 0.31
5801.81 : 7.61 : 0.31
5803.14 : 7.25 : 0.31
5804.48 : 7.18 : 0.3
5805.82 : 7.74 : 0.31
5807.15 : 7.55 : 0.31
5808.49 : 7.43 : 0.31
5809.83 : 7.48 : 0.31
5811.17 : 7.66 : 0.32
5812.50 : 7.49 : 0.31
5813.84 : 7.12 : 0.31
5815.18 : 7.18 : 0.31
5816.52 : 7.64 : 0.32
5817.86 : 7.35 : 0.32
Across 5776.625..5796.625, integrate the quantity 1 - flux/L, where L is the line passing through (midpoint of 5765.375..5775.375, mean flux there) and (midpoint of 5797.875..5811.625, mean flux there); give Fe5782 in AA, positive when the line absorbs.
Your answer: 0.7 AA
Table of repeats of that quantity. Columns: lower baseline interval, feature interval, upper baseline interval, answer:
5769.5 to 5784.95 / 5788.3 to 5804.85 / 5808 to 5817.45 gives -0.1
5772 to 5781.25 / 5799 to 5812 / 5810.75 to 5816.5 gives -0.2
